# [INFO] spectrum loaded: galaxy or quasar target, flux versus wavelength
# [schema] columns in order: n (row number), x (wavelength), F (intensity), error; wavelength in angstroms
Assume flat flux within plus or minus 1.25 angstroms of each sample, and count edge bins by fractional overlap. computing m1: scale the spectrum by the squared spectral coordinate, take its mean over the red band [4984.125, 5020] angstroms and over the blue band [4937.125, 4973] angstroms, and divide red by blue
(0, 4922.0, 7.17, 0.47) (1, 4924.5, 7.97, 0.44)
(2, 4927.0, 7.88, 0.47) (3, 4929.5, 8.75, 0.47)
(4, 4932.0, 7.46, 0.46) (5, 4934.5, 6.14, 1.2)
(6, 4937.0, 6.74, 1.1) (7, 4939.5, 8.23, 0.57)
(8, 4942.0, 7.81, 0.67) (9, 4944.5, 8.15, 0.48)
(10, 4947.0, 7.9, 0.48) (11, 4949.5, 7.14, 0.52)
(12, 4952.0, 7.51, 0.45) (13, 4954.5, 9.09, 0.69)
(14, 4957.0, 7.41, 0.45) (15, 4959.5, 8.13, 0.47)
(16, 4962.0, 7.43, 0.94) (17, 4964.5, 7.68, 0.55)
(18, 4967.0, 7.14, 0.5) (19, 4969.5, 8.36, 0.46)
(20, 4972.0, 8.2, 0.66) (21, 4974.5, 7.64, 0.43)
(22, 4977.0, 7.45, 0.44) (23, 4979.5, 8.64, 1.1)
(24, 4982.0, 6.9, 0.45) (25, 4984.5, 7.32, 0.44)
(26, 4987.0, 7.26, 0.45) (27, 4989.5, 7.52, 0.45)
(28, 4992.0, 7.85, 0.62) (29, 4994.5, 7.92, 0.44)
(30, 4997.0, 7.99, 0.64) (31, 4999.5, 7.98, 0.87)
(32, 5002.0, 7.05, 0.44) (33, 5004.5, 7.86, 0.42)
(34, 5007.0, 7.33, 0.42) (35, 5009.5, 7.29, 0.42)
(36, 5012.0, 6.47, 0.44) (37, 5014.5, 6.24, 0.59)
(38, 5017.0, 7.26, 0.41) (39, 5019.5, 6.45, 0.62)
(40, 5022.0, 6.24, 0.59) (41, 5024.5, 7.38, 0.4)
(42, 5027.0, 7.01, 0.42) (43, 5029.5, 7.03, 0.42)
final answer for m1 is 1.0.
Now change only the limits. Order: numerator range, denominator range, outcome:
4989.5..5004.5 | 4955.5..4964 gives 1.02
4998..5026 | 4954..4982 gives 0.92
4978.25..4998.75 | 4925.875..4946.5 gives 1.03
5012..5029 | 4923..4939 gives 0.93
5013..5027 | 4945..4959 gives 0.88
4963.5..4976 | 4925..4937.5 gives 1.06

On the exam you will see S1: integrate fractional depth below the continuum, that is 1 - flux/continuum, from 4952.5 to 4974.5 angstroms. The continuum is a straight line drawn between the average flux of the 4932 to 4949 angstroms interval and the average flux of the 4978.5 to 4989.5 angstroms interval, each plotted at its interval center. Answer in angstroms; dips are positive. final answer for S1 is -1.2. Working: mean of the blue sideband 7.48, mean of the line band 7.9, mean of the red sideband 7.5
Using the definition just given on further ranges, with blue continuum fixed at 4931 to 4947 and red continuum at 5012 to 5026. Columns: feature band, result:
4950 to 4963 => -1.05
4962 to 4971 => -0.63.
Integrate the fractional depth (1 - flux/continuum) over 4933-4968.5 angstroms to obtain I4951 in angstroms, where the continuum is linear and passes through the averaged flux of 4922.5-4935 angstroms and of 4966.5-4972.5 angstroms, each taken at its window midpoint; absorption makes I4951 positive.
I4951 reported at 1.0 angstroms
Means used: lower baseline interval 7.7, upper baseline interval 7.96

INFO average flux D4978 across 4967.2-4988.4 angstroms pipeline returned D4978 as 7.69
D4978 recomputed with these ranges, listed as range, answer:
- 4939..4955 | 7.91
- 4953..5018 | 7.59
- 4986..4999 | 7.73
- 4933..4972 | 7.67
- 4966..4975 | 7.87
